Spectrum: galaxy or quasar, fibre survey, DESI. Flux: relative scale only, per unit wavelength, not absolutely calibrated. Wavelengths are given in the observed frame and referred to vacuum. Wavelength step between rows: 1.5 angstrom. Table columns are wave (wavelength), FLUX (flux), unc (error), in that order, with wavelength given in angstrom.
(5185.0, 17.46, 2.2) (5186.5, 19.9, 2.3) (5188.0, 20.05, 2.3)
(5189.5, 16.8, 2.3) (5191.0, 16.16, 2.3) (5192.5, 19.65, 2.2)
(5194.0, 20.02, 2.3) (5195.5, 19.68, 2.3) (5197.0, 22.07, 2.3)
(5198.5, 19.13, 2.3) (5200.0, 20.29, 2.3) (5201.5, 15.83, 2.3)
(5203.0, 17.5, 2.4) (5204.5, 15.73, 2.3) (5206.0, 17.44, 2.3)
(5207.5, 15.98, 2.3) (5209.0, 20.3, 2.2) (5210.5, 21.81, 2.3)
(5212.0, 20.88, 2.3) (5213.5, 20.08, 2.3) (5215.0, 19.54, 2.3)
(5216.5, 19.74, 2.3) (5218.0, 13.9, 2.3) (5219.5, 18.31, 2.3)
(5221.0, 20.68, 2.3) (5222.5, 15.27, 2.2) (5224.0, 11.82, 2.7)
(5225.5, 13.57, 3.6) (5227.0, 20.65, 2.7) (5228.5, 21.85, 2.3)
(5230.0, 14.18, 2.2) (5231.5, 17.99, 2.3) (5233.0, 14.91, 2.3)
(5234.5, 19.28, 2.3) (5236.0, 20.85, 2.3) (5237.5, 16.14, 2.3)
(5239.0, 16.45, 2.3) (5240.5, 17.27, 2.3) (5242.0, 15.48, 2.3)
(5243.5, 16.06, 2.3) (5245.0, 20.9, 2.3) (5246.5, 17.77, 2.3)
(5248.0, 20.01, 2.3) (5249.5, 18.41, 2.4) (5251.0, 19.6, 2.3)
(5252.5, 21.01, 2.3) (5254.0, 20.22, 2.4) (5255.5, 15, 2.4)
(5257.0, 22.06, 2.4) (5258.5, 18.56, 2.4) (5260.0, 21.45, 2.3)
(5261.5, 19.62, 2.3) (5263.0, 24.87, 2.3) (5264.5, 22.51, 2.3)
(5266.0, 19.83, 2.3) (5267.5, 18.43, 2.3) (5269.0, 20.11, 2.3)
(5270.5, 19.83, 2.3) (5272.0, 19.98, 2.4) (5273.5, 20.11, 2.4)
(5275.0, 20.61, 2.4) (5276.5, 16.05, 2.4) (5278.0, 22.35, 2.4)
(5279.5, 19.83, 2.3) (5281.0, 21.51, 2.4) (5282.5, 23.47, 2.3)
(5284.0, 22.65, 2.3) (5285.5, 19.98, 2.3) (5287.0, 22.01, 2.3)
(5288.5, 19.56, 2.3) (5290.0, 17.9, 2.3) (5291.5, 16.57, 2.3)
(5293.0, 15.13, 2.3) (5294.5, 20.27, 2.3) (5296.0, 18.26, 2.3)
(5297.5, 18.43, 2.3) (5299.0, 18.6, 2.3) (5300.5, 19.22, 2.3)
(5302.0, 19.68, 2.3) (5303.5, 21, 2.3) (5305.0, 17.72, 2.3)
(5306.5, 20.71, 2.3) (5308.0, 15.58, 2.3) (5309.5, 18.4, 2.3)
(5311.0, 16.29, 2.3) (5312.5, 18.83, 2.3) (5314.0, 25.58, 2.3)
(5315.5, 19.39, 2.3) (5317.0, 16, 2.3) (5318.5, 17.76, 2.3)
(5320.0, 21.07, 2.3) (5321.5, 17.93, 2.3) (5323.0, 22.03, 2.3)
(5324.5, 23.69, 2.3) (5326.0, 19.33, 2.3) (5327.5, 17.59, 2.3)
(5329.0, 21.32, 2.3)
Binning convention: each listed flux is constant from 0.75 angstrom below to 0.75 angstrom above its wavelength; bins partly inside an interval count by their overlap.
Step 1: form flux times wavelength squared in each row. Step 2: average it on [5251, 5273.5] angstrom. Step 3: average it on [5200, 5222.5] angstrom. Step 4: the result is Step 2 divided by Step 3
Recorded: 1.1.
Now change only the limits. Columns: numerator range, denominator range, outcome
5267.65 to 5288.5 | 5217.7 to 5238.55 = 1.22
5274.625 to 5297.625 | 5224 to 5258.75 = 1.11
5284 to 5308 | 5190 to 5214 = 1.04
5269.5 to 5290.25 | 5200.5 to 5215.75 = 1.13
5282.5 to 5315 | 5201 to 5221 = 1.08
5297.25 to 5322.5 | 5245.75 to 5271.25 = 0.97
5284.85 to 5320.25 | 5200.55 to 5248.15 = 1.10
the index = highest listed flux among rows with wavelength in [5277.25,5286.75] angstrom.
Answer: 23.47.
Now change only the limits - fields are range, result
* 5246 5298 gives 24.87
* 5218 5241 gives 21.85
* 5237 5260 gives 22.06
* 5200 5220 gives 21.81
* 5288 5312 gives 21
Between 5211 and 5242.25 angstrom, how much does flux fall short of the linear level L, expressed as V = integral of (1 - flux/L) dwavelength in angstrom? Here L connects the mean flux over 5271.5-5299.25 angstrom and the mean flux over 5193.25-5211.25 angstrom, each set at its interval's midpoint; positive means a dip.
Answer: 2.3 angstrom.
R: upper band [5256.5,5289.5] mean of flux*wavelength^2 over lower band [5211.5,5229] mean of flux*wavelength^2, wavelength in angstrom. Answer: 1.18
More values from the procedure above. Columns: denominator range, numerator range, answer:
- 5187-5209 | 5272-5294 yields 1.11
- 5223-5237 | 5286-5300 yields 1.11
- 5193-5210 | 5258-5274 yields 1.13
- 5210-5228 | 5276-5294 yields 1.13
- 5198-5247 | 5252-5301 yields 1.14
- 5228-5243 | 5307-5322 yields 1.11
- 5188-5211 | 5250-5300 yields 1.10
